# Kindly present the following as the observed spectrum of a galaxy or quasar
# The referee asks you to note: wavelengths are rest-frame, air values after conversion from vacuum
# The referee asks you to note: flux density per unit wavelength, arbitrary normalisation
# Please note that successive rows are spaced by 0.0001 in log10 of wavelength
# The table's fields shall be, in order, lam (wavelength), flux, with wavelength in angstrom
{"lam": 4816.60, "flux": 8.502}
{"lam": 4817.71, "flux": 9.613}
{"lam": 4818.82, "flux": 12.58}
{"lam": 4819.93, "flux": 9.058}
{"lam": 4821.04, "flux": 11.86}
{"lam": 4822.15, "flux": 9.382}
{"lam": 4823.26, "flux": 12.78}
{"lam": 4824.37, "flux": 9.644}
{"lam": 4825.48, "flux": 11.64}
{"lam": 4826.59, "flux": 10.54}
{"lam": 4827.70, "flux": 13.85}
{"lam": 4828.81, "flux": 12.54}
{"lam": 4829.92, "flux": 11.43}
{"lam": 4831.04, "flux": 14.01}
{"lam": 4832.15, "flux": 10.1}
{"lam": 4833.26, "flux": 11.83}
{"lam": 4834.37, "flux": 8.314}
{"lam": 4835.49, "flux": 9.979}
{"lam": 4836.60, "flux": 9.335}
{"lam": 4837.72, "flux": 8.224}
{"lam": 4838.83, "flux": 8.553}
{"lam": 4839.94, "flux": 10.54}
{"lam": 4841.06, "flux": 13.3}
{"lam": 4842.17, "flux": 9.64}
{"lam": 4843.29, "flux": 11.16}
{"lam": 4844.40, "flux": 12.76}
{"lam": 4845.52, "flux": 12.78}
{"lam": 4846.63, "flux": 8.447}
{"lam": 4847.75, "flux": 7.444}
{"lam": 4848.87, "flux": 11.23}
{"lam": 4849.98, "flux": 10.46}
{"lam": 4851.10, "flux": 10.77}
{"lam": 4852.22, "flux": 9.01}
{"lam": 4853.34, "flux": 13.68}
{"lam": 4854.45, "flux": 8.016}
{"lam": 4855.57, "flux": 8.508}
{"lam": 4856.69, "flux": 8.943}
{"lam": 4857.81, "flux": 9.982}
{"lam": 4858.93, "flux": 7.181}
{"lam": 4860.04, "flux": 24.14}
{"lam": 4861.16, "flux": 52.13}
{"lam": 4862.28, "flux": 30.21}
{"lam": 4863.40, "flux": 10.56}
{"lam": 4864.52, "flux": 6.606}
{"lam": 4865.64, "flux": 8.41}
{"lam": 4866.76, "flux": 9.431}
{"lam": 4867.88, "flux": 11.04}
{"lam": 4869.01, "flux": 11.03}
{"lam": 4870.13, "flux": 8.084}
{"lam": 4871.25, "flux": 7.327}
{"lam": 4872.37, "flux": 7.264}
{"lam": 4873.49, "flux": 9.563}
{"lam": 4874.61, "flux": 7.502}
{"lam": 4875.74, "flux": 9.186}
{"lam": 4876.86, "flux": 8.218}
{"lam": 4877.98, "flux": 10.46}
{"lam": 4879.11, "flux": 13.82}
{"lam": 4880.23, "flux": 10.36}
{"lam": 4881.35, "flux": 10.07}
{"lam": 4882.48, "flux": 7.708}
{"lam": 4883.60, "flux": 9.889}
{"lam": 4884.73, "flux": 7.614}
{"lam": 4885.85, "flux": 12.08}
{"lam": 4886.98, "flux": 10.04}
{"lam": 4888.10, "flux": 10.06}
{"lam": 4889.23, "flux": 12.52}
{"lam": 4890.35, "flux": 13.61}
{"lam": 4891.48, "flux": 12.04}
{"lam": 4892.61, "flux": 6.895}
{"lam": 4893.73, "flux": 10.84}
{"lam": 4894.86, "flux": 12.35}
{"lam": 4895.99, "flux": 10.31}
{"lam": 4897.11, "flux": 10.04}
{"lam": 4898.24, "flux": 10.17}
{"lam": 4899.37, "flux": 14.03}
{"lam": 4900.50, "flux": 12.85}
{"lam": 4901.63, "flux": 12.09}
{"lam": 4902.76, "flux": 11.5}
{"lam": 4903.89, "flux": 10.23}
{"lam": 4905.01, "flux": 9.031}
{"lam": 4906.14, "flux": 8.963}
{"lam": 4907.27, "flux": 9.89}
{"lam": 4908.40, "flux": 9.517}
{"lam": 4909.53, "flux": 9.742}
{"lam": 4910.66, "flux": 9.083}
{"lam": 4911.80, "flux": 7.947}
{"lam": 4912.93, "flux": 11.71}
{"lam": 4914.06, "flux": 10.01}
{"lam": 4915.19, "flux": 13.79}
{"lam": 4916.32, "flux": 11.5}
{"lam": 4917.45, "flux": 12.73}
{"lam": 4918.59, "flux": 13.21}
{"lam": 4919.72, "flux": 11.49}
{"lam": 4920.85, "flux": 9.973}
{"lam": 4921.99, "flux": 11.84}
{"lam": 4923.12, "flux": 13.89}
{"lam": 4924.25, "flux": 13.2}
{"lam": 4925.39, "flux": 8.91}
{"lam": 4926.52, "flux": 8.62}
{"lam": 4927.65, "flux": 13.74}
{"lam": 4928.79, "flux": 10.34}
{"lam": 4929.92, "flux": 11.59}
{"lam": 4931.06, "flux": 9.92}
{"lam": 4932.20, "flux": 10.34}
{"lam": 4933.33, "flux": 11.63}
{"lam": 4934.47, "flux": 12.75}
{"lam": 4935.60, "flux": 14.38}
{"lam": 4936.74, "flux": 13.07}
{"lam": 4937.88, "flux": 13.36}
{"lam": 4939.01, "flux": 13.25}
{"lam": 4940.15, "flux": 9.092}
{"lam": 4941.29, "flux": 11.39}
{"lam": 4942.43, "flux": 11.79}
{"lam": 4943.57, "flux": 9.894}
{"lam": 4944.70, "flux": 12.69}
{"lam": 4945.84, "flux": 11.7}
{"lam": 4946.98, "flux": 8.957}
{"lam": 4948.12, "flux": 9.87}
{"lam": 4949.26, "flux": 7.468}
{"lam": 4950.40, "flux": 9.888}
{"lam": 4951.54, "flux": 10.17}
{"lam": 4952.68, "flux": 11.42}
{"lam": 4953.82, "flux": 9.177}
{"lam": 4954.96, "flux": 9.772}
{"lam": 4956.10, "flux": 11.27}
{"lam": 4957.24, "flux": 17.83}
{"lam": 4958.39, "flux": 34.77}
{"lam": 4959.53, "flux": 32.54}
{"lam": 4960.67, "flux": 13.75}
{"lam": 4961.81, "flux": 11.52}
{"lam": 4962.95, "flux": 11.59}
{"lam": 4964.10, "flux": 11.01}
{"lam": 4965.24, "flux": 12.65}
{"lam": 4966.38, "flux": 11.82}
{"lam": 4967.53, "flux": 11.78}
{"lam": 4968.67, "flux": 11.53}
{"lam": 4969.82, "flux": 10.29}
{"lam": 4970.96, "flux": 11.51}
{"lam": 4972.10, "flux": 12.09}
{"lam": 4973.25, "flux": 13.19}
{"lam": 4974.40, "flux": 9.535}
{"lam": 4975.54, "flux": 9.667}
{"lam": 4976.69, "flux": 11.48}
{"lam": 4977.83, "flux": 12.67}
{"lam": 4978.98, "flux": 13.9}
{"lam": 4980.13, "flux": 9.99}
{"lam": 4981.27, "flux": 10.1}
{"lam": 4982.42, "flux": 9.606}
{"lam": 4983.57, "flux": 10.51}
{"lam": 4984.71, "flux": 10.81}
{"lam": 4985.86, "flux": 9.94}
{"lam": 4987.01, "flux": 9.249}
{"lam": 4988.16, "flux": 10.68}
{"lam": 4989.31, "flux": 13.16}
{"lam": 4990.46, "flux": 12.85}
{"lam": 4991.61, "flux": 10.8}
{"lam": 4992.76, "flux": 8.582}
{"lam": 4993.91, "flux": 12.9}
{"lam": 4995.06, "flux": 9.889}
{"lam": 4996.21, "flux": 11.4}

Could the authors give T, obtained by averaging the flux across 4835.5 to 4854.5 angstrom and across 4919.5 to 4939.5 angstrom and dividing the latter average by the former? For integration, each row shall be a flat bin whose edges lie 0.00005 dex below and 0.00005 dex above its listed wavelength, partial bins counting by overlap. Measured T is 1.14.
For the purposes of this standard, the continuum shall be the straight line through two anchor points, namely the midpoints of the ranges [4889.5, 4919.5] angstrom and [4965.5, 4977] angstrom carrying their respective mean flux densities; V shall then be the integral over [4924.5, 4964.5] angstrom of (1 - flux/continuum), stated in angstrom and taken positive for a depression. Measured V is -5.0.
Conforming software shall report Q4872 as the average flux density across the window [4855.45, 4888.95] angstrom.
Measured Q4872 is 12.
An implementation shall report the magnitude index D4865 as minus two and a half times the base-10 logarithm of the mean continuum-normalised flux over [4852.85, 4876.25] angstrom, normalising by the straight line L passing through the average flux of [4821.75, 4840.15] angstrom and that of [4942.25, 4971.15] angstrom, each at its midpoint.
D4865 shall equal -0.13 mag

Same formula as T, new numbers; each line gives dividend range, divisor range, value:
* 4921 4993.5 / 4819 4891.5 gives 1.06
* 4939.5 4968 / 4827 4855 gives 1.21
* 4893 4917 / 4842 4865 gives 0.79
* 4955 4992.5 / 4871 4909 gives 1.25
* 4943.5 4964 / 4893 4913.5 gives 1.29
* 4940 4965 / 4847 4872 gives 1.02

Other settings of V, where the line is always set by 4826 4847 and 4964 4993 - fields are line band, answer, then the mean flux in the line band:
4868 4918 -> 3.22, 10.3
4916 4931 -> -0.66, 11.6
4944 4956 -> 1.04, 10.2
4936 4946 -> -0.67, 11.8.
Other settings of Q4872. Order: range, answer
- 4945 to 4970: 13.3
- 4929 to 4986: 12.2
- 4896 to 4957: 11.1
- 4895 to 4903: 11.6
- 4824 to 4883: 11.5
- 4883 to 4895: 10.7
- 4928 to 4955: 11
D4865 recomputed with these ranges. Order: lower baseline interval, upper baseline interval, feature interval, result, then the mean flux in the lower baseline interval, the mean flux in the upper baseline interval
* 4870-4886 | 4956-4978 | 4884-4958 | 0.038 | 9.24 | 14.2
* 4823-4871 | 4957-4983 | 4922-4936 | 0.132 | 12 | 13.6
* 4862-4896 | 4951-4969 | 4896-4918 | 0.098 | 10.3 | 14.6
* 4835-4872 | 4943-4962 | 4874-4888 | 0.272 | 12.1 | 13.7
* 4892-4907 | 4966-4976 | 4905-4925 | -0.017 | 10.7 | 11.3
